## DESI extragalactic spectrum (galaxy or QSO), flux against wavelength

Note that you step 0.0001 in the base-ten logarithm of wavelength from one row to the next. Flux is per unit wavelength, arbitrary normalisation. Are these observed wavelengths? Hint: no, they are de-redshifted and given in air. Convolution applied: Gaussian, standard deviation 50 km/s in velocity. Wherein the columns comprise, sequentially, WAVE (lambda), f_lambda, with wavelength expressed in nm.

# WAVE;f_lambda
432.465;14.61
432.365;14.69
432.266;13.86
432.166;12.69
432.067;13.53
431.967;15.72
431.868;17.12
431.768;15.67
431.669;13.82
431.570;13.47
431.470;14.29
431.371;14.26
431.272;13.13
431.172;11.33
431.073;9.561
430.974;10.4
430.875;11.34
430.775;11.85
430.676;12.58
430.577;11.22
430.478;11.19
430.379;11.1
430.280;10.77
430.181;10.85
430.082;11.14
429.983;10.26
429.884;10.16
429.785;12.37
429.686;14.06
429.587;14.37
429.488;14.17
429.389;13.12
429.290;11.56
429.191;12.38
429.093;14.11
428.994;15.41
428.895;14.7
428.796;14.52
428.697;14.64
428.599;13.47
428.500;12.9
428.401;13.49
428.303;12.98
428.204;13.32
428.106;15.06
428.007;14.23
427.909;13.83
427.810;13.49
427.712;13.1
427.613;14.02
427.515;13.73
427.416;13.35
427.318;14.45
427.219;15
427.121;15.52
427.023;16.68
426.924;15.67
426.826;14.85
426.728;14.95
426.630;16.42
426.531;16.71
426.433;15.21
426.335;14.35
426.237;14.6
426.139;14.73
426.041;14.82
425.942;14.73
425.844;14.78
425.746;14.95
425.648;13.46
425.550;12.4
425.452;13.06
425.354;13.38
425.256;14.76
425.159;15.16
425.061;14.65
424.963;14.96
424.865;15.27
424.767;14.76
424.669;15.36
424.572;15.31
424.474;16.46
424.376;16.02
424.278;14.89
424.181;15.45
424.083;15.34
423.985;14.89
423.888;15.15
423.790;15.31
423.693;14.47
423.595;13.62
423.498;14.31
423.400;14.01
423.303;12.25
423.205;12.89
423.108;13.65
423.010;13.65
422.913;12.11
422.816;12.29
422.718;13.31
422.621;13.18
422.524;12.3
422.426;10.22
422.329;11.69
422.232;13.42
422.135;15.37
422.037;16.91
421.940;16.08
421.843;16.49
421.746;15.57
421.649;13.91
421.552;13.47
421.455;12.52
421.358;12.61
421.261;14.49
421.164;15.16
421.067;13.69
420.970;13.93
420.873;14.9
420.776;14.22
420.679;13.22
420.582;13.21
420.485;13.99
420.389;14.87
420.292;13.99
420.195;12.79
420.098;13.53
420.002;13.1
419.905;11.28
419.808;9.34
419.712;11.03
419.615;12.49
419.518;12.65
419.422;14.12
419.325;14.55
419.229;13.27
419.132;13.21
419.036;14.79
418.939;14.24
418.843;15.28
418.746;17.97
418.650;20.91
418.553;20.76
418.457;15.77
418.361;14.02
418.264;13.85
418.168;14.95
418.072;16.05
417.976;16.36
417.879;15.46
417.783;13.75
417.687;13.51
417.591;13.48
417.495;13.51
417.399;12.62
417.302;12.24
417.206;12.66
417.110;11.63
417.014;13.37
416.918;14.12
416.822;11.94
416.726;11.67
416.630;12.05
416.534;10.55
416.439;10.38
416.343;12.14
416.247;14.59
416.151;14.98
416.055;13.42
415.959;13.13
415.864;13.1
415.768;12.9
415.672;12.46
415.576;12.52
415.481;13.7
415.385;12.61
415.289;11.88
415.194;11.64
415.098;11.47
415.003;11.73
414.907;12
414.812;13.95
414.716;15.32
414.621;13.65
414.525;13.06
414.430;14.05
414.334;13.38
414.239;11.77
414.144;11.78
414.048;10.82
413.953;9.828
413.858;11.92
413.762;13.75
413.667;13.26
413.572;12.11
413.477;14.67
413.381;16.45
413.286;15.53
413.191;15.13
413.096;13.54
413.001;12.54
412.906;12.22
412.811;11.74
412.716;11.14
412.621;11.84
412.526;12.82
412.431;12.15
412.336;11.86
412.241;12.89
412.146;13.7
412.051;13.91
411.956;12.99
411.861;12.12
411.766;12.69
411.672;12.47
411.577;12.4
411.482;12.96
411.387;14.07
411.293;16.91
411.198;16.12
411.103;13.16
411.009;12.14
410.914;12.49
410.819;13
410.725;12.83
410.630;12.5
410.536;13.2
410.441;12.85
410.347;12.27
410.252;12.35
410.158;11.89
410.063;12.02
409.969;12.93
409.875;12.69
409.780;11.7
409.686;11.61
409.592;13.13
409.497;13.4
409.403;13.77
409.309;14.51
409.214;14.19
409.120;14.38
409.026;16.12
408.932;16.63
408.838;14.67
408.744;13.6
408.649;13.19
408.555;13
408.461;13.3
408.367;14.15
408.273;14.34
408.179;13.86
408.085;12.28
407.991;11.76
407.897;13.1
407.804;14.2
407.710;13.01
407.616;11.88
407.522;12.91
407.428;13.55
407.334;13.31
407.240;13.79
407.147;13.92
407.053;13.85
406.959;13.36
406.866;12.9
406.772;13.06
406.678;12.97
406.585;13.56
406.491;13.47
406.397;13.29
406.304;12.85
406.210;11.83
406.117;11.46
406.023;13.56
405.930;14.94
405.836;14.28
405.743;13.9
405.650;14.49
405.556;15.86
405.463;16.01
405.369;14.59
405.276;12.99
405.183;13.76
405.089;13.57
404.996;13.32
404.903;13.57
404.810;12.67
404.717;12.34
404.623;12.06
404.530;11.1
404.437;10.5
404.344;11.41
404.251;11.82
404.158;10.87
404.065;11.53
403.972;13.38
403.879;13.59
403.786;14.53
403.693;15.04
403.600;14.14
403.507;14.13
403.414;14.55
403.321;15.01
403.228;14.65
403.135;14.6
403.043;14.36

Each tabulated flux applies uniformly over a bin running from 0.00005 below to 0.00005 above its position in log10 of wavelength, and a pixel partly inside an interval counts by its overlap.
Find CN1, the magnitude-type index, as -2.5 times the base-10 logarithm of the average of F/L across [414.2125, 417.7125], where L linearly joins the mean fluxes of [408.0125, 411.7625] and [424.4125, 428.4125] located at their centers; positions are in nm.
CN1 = 0.09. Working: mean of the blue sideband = 13.4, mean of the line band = 12.8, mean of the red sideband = 14.6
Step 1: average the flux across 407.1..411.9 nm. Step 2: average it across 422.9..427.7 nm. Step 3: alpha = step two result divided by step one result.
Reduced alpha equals 1.10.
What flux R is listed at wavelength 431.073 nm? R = 9.561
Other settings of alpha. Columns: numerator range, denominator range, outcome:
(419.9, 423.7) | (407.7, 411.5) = 1.02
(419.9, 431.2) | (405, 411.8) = 1.03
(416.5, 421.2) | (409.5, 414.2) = 1.08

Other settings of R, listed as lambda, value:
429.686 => 14.06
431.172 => 11.33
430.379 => 11.1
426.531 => 16.71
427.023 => 16.68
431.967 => 15.72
